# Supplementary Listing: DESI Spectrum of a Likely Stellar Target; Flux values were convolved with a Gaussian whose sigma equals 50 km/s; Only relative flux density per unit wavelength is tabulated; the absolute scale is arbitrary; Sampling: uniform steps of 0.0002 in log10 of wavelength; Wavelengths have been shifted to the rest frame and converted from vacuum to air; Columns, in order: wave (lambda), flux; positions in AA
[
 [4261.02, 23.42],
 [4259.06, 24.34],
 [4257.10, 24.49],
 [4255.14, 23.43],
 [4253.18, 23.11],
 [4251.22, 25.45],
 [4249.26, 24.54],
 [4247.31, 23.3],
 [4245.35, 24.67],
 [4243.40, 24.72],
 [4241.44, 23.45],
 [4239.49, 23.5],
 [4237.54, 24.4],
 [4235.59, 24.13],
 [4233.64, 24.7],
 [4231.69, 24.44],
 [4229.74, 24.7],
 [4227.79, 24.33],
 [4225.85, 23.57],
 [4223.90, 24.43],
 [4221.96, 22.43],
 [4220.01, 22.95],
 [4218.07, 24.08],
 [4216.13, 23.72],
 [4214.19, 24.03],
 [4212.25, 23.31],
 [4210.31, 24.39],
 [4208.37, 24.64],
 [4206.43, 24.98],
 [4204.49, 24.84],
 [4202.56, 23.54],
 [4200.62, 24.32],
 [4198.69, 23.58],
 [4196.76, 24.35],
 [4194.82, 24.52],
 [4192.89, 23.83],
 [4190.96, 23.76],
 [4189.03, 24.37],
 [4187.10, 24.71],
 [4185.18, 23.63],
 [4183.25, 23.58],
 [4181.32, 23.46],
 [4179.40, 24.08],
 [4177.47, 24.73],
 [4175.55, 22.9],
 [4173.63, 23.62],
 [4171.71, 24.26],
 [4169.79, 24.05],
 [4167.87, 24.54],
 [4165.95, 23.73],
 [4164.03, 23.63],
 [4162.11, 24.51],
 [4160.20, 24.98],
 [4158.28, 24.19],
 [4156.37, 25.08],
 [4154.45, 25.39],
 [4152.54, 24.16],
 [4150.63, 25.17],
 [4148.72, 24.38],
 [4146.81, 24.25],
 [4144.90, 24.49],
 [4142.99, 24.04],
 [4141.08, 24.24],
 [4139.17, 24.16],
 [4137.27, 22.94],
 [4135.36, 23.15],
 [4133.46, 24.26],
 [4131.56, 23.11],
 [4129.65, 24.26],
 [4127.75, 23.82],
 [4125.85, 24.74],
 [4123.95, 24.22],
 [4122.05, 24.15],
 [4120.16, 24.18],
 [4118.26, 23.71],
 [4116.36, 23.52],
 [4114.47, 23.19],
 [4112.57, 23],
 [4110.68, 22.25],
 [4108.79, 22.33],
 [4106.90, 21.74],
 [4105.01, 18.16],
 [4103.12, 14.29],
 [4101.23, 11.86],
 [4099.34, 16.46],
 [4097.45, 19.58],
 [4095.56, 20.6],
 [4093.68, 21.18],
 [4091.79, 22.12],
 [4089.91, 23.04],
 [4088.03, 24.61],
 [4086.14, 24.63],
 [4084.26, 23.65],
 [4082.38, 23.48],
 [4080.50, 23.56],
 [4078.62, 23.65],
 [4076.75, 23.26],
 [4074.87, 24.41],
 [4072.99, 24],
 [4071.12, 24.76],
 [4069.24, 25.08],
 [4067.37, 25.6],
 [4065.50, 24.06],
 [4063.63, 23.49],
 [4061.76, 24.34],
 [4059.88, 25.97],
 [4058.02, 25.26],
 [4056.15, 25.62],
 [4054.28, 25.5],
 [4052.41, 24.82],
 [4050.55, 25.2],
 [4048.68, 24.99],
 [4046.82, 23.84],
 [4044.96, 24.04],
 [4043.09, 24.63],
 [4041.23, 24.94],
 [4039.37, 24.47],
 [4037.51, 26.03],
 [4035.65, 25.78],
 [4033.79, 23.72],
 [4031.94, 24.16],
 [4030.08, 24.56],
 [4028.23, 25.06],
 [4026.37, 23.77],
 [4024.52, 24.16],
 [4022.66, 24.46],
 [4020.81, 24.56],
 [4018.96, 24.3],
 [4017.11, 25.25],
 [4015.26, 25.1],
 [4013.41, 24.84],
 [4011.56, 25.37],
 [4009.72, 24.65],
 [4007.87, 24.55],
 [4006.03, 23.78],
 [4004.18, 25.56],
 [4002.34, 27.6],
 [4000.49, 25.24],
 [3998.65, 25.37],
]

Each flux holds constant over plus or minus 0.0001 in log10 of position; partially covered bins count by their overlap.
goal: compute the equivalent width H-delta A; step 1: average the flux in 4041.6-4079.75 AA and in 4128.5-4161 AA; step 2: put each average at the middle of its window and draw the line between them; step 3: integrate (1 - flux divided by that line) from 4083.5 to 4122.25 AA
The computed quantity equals 5.00 AA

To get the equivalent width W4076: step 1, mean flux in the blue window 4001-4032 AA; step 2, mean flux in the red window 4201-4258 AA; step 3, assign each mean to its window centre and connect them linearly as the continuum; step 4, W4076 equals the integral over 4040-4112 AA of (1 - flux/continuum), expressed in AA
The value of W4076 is 4.98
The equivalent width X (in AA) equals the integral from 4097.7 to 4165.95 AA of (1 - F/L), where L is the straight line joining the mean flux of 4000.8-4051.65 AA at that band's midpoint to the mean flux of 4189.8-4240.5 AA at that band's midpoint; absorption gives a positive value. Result 4.1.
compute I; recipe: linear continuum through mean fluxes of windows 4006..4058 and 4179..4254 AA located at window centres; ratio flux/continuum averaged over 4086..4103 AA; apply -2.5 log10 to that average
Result 0.22 mag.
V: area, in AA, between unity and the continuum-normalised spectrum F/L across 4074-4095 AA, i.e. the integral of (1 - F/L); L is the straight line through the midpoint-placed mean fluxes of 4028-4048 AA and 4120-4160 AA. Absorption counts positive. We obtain 0.9 AA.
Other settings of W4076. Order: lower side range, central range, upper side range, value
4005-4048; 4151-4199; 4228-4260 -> 0.3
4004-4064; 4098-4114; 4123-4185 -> 3.6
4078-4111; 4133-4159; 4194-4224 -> -2.3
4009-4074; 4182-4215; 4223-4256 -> 0.2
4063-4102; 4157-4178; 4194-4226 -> -0.5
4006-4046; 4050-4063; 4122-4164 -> -0.3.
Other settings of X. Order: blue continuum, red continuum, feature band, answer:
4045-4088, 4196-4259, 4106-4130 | 0.90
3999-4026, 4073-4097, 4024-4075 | -1.53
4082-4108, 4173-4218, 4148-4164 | -1.48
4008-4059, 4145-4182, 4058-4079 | 0.14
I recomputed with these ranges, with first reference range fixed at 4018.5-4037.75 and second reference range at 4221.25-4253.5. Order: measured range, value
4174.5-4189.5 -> 0.01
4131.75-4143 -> 0.03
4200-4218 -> 0.00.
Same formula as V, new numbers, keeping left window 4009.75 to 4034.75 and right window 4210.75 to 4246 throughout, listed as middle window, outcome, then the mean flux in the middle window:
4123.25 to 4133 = 0.09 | 24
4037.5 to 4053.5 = -0.13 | 24.7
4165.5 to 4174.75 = 0.04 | 24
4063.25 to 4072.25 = -0.08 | 24.7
